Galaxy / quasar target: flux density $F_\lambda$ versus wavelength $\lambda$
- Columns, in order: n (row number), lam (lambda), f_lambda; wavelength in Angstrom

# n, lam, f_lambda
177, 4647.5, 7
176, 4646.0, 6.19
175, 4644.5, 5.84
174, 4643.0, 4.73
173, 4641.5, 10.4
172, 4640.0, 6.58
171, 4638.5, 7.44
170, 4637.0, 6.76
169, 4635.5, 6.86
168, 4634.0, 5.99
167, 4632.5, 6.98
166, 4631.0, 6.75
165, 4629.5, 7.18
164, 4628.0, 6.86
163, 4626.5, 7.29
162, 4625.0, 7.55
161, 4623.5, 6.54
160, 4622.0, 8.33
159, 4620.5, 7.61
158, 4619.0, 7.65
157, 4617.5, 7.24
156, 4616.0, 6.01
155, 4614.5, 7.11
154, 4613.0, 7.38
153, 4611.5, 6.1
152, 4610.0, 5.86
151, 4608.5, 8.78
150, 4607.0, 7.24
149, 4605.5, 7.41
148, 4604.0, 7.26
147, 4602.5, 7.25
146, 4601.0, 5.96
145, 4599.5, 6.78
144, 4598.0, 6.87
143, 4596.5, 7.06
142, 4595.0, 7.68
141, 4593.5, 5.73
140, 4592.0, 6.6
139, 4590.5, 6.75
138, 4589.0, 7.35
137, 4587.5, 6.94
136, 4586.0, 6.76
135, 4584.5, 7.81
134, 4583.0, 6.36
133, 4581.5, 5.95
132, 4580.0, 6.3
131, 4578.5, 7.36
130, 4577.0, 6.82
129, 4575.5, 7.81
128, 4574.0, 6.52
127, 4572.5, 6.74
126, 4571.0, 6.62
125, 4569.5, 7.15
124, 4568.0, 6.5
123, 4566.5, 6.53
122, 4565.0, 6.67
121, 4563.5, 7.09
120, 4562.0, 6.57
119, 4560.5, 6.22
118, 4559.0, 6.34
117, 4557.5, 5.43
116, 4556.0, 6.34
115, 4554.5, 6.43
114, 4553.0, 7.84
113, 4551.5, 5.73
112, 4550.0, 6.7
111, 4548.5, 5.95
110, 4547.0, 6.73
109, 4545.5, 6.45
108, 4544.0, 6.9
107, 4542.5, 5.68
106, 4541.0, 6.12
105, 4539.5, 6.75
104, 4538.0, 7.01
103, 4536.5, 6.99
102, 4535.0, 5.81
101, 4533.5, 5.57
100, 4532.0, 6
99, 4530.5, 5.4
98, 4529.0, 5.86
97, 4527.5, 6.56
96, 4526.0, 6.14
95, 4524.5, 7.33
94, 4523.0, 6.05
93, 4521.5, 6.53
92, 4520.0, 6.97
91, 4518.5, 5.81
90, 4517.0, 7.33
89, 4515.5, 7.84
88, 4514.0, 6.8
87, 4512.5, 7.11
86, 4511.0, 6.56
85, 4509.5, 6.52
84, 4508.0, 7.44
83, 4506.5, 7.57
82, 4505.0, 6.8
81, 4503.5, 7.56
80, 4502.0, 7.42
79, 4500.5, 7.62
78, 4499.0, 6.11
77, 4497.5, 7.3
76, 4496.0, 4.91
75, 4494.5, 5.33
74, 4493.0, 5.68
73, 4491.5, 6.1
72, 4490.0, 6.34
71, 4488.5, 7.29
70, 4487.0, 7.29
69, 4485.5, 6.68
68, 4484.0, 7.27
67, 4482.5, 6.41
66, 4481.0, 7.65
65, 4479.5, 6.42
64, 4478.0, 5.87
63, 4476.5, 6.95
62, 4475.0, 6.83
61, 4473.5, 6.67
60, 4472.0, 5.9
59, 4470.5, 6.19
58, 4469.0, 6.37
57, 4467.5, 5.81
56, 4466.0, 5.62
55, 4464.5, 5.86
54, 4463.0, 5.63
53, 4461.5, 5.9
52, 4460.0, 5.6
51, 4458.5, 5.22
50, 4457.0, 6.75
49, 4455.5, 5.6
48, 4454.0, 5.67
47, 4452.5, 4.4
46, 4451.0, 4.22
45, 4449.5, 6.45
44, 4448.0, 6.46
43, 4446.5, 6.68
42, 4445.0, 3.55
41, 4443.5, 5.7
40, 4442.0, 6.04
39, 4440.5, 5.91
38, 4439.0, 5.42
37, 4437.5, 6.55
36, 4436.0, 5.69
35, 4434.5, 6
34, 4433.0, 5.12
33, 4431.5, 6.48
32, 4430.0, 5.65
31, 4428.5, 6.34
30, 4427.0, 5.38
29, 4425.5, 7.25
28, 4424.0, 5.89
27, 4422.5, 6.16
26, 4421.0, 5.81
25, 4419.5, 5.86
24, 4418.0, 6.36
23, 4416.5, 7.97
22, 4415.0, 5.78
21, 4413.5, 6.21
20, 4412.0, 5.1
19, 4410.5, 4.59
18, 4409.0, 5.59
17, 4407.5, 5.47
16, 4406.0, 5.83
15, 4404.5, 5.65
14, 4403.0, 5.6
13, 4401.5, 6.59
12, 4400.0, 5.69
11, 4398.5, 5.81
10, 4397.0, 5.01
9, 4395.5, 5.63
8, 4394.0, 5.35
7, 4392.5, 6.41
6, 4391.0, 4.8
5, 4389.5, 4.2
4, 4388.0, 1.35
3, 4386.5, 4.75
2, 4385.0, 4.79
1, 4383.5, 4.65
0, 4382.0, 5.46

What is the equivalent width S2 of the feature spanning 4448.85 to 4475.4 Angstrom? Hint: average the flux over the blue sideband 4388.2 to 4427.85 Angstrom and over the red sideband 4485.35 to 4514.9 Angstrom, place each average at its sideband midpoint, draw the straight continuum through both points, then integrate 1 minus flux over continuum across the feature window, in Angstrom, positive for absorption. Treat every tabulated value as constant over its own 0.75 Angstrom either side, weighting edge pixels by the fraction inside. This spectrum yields 2.2 Angstrom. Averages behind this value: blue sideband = 5.71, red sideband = 6.73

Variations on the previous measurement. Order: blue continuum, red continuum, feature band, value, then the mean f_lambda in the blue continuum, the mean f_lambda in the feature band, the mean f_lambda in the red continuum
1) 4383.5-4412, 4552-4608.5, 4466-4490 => -2.9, 5.16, 6.6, 6.81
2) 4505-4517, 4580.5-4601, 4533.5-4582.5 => 2.6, 7.11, 6.55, 6.78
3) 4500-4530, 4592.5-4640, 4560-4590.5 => 0.6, 6.87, 6.81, 7.01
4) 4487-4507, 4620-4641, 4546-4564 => 1.0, 6.63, 6.44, 7.08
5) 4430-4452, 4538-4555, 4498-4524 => -3.0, 5.72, 6.95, 6.5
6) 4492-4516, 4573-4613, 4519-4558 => 2.6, 6.77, 6.36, 6.9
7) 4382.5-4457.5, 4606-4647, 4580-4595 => 0.0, 5.6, 6.72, 7.01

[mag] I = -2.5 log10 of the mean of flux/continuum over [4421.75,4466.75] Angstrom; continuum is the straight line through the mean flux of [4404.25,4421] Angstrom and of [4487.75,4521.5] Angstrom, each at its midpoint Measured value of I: 0.07 mag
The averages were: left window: 5.86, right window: 6.74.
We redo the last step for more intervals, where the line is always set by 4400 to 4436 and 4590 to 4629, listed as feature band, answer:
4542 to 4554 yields 0.03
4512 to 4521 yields -0.07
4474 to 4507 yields -0.06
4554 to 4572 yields 0.04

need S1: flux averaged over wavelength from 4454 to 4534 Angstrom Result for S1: 6.45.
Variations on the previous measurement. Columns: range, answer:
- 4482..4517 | 6.79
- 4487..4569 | 6.54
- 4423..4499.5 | 6.05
